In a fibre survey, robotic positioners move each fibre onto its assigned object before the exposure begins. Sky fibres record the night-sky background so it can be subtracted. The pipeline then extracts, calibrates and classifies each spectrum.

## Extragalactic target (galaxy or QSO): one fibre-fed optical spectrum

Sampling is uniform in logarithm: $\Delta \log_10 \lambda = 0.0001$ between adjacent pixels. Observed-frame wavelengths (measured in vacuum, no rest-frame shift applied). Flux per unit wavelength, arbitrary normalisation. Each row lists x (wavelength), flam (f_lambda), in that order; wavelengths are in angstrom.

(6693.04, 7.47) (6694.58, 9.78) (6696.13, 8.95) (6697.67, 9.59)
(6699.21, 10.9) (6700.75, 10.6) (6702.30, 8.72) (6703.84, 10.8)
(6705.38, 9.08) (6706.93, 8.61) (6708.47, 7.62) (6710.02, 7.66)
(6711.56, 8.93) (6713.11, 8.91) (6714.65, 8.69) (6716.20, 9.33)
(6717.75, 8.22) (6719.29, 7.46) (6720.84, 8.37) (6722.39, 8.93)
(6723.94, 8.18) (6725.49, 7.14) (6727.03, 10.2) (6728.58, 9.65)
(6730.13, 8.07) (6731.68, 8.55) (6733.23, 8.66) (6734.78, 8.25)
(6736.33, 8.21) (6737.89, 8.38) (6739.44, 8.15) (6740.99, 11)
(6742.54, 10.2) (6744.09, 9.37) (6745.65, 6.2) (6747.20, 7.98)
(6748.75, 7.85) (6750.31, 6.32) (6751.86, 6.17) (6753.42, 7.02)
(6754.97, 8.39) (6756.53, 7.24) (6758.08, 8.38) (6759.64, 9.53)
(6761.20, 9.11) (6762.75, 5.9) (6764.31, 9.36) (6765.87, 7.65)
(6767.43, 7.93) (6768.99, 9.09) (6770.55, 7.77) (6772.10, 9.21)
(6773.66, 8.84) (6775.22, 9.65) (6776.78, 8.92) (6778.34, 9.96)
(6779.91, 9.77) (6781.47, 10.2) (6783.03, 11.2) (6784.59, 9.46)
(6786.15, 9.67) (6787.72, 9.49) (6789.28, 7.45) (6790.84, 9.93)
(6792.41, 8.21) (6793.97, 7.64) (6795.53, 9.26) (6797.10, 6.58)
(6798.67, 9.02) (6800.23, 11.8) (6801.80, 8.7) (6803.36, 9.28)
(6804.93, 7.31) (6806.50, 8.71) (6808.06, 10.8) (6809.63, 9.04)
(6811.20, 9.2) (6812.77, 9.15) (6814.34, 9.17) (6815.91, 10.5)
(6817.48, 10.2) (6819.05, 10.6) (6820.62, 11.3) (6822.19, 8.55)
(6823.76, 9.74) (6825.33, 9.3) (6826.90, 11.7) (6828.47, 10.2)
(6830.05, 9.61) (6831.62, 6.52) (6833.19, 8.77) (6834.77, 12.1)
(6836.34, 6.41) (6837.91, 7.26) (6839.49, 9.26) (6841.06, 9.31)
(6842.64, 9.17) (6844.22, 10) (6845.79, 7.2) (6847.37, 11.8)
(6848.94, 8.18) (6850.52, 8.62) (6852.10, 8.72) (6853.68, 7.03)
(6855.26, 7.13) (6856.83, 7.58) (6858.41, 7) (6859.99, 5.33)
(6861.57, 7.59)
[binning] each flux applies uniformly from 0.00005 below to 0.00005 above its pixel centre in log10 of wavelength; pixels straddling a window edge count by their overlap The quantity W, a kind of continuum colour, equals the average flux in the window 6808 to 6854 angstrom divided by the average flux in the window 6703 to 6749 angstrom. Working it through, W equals 1.08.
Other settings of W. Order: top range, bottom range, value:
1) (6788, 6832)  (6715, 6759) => 1.12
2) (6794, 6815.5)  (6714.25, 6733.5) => 1.06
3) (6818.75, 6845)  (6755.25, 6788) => 1.05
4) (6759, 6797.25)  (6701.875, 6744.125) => 1.02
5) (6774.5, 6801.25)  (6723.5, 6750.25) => 1.09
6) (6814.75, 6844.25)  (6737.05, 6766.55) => 1.17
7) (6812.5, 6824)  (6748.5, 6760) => 1.32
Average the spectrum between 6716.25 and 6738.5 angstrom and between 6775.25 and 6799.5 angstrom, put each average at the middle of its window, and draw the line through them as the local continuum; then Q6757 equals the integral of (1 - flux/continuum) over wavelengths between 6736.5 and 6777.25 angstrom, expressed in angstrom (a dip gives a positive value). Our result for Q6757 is 2.4 angstrom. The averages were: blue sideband 8.48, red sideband 9.14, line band 8.29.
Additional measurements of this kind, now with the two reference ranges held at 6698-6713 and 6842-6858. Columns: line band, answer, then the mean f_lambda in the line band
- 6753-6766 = 1.2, 8.12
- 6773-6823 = -3.5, 9.36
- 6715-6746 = 1.5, 8.66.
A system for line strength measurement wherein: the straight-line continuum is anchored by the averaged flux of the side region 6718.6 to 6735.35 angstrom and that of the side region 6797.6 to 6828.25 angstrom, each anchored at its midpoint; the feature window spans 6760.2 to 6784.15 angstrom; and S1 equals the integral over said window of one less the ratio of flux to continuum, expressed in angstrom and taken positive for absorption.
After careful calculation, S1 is 0.4 angstrom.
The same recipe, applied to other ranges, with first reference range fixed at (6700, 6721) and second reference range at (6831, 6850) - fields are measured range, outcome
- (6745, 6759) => 2.38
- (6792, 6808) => 0.14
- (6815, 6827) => -1.76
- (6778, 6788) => -1.32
